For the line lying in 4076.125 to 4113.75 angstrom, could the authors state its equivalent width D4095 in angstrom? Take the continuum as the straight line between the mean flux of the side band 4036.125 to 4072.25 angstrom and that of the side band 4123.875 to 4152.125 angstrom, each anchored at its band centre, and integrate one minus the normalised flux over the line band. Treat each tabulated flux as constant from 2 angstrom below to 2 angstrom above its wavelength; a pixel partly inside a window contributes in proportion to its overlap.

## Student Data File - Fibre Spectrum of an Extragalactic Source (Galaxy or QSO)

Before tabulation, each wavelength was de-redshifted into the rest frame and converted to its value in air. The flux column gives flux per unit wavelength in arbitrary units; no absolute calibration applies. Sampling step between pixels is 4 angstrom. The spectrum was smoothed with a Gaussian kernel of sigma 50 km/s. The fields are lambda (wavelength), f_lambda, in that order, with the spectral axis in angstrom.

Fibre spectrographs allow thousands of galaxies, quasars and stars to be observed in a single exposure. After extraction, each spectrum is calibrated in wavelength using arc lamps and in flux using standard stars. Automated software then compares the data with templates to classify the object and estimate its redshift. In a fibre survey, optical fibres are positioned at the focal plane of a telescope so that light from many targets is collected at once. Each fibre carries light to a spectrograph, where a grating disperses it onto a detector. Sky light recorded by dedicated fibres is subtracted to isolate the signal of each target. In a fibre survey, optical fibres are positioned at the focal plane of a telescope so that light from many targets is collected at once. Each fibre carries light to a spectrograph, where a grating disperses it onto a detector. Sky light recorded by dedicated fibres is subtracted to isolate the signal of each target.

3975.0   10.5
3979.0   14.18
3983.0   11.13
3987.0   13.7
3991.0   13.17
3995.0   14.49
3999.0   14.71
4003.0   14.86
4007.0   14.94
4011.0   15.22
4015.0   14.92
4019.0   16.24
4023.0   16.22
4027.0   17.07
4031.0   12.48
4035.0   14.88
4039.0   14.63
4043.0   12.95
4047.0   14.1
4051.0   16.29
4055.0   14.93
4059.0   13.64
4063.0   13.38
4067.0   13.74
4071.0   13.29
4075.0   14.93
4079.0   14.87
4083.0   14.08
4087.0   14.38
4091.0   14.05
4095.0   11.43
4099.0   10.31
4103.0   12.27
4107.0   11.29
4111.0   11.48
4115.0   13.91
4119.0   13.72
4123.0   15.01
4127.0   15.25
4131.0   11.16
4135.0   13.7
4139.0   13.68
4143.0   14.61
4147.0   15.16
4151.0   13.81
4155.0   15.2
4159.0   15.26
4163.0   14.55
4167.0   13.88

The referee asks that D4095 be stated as 3.5 angstrom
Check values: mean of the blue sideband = 14.1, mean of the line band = 12.8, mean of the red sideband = 14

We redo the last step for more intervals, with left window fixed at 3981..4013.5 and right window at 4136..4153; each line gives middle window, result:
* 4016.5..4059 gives -2.44 angstrom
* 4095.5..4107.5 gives 2.45 angstrom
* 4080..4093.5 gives 0.06 angstrom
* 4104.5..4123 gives 1.79 angstrom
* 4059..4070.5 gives 0.50 angstrom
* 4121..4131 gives -0.06 angstrom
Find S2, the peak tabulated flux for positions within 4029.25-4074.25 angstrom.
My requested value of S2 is 16.29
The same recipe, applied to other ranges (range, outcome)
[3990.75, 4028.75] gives 17.07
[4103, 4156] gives 15.25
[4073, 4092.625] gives 14.93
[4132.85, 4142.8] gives 13.7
